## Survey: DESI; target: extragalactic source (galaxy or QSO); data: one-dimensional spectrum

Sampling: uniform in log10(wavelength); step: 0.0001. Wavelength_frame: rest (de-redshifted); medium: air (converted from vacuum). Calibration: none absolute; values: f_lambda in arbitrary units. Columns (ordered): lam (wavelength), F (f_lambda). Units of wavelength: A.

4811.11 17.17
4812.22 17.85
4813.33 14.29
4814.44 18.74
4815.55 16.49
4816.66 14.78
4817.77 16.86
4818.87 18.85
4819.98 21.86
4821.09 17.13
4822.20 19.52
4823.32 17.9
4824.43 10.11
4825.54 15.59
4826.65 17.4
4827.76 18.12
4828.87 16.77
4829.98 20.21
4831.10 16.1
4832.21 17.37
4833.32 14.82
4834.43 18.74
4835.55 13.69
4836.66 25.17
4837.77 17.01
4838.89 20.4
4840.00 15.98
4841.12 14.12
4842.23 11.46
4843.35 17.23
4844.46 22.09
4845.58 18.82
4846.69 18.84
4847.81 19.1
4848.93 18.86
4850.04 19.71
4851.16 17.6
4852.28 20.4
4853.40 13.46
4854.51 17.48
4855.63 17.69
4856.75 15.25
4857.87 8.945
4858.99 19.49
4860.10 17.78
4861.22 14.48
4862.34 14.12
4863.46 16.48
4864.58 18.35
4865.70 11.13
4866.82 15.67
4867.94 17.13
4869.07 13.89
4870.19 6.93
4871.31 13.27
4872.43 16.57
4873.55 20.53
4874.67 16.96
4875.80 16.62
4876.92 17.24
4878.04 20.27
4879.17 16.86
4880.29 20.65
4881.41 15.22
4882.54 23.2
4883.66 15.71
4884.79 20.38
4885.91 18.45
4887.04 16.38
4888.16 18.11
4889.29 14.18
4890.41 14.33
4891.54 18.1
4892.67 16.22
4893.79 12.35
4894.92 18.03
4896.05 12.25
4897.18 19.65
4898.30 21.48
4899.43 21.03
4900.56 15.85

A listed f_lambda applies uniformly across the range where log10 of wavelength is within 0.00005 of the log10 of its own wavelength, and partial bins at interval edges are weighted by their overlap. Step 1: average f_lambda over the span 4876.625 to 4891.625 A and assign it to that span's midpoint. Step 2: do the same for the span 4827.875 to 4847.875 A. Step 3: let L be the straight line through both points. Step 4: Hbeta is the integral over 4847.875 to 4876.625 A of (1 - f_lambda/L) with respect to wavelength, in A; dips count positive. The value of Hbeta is 2.8 A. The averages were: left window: 17.6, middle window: 16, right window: 17.8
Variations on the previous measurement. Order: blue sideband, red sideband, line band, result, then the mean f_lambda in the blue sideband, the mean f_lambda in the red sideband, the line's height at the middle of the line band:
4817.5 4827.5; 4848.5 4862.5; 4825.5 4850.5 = -1.2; 17.3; 16.6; 17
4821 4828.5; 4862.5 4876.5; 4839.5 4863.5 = -1.6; 16.5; 15.3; 15.8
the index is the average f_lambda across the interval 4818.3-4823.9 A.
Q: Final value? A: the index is 19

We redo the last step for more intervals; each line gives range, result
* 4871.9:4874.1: 18.6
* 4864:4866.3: 14.8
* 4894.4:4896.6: 15.1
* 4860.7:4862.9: 14.3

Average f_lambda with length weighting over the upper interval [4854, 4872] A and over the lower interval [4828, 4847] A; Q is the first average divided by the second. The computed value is 0.85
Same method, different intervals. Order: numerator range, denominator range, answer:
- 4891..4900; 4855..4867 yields 1.13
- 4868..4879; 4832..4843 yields 0.94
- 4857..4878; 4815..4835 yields 0.90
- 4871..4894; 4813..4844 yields 1.02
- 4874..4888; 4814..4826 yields 1.07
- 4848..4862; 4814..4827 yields 0.98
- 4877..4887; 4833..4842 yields 1.07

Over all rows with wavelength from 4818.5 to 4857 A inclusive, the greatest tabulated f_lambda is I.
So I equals 25.17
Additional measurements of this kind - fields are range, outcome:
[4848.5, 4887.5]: 23.2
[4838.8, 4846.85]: 22.09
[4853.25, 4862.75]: 19.49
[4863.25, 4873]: 18.35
